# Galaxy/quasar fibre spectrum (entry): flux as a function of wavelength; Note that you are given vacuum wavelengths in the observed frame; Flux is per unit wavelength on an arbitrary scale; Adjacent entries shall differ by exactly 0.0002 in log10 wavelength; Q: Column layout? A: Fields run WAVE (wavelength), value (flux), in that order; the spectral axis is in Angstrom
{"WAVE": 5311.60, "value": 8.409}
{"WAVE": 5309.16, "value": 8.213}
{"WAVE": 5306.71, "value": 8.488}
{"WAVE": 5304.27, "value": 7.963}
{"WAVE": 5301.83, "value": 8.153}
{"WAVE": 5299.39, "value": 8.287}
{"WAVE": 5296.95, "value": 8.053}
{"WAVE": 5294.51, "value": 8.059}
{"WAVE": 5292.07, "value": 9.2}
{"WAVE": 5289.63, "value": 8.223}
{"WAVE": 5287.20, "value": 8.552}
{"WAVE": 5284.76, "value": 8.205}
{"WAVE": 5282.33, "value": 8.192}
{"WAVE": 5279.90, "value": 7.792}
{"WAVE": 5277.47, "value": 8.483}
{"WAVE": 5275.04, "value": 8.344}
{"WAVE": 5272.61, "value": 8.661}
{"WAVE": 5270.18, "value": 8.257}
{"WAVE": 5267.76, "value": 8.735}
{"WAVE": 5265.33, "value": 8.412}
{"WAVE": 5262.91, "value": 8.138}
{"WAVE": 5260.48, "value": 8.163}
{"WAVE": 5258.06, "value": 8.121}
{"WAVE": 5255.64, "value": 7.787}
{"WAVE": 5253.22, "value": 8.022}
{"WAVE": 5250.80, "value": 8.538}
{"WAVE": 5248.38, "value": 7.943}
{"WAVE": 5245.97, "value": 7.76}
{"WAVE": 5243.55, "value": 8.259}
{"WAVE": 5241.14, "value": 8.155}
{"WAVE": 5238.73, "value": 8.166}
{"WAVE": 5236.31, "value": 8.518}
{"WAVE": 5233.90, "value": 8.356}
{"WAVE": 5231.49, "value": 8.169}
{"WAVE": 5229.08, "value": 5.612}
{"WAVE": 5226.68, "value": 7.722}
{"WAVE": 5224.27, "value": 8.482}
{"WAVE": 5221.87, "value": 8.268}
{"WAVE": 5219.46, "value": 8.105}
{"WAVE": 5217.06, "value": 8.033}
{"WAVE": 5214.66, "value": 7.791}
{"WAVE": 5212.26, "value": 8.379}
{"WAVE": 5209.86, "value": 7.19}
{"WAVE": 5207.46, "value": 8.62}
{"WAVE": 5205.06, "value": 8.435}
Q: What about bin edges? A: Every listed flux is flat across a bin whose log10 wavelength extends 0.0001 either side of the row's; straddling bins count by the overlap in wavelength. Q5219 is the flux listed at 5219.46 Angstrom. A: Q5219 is 8.105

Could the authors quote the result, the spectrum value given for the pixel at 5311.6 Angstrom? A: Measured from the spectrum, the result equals 8.409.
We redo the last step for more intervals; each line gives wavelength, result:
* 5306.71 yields 8.488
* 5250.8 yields 8.538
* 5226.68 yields 7.722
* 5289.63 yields 8.223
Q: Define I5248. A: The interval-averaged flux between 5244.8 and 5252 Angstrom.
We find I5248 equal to 8.09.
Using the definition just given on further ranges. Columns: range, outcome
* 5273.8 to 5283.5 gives 8.21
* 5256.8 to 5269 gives 8.31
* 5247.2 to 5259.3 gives 8.08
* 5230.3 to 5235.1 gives 8.26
